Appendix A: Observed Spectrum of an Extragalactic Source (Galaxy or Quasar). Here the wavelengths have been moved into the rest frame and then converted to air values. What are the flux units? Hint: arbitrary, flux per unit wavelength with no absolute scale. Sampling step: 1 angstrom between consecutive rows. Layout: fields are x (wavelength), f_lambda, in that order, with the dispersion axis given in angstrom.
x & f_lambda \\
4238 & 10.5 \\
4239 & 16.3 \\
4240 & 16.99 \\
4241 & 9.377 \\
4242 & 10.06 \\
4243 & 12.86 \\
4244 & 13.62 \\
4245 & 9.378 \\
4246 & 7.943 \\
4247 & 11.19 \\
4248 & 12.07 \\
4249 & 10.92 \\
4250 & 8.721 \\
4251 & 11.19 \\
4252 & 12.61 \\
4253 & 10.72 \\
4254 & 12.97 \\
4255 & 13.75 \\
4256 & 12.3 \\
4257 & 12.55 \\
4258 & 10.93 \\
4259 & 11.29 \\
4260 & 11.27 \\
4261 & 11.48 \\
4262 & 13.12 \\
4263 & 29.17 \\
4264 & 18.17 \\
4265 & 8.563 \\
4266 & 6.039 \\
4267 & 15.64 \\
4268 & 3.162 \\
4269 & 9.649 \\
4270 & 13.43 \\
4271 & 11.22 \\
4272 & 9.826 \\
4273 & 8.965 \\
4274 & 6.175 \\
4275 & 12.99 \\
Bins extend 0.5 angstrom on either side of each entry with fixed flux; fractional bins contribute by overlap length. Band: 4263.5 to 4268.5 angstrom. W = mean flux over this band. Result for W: 10.3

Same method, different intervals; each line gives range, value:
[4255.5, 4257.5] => 12.4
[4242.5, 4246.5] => 11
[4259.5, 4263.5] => 16.3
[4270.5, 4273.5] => 10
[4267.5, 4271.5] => 9.37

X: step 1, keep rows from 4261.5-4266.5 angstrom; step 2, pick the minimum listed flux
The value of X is 6.039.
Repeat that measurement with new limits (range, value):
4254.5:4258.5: 10.93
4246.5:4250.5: 8.721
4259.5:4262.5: 11.27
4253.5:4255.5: 12.97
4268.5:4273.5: 8.965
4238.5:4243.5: 9.377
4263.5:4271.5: 3.162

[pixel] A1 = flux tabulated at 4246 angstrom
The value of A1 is 7.943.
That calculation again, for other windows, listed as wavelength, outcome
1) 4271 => 11.22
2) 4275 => 12.99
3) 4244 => 13.62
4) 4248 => 12.07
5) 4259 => 11.29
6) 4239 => 16.3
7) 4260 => 11.27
